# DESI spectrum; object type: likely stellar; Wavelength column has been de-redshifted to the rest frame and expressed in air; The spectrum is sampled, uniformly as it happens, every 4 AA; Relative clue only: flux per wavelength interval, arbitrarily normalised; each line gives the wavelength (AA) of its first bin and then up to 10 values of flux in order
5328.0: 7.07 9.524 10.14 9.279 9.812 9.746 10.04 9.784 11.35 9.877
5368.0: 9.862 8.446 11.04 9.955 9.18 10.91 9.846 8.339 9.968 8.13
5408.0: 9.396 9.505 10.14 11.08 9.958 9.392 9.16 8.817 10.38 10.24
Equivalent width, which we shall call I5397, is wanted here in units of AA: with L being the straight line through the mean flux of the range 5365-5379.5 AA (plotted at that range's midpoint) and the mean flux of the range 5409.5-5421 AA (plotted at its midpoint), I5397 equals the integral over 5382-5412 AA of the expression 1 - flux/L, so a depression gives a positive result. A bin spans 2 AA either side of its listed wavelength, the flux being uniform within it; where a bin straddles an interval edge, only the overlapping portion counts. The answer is 1.8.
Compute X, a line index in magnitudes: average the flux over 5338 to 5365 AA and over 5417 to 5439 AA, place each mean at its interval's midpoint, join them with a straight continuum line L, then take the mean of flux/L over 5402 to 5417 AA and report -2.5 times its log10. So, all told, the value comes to 0.06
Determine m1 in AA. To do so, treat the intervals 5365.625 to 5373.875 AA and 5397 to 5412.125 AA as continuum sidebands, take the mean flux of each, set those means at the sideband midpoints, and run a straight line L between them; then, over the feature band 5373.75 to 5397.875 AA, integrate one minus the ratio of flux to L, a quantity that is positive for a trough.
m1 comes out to -1.8 AA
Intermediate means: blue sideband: 9.2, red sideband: 9.16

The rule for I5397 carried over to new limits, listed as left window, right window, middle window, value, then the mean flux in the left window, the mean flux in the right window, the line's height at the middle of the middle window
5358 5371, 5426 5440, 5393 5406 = 1.1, 10.2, 9.3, 9.75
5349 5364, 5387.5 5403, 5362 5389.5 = 0.1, 10.3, 9.55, 9.92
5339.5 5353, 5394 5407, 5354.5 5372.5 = -1.0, 9.74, 8.86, 9.46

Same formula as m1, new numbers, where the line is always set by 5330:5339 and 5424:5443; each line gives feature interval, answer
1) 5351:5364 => -0.83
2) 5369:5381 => -0.16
